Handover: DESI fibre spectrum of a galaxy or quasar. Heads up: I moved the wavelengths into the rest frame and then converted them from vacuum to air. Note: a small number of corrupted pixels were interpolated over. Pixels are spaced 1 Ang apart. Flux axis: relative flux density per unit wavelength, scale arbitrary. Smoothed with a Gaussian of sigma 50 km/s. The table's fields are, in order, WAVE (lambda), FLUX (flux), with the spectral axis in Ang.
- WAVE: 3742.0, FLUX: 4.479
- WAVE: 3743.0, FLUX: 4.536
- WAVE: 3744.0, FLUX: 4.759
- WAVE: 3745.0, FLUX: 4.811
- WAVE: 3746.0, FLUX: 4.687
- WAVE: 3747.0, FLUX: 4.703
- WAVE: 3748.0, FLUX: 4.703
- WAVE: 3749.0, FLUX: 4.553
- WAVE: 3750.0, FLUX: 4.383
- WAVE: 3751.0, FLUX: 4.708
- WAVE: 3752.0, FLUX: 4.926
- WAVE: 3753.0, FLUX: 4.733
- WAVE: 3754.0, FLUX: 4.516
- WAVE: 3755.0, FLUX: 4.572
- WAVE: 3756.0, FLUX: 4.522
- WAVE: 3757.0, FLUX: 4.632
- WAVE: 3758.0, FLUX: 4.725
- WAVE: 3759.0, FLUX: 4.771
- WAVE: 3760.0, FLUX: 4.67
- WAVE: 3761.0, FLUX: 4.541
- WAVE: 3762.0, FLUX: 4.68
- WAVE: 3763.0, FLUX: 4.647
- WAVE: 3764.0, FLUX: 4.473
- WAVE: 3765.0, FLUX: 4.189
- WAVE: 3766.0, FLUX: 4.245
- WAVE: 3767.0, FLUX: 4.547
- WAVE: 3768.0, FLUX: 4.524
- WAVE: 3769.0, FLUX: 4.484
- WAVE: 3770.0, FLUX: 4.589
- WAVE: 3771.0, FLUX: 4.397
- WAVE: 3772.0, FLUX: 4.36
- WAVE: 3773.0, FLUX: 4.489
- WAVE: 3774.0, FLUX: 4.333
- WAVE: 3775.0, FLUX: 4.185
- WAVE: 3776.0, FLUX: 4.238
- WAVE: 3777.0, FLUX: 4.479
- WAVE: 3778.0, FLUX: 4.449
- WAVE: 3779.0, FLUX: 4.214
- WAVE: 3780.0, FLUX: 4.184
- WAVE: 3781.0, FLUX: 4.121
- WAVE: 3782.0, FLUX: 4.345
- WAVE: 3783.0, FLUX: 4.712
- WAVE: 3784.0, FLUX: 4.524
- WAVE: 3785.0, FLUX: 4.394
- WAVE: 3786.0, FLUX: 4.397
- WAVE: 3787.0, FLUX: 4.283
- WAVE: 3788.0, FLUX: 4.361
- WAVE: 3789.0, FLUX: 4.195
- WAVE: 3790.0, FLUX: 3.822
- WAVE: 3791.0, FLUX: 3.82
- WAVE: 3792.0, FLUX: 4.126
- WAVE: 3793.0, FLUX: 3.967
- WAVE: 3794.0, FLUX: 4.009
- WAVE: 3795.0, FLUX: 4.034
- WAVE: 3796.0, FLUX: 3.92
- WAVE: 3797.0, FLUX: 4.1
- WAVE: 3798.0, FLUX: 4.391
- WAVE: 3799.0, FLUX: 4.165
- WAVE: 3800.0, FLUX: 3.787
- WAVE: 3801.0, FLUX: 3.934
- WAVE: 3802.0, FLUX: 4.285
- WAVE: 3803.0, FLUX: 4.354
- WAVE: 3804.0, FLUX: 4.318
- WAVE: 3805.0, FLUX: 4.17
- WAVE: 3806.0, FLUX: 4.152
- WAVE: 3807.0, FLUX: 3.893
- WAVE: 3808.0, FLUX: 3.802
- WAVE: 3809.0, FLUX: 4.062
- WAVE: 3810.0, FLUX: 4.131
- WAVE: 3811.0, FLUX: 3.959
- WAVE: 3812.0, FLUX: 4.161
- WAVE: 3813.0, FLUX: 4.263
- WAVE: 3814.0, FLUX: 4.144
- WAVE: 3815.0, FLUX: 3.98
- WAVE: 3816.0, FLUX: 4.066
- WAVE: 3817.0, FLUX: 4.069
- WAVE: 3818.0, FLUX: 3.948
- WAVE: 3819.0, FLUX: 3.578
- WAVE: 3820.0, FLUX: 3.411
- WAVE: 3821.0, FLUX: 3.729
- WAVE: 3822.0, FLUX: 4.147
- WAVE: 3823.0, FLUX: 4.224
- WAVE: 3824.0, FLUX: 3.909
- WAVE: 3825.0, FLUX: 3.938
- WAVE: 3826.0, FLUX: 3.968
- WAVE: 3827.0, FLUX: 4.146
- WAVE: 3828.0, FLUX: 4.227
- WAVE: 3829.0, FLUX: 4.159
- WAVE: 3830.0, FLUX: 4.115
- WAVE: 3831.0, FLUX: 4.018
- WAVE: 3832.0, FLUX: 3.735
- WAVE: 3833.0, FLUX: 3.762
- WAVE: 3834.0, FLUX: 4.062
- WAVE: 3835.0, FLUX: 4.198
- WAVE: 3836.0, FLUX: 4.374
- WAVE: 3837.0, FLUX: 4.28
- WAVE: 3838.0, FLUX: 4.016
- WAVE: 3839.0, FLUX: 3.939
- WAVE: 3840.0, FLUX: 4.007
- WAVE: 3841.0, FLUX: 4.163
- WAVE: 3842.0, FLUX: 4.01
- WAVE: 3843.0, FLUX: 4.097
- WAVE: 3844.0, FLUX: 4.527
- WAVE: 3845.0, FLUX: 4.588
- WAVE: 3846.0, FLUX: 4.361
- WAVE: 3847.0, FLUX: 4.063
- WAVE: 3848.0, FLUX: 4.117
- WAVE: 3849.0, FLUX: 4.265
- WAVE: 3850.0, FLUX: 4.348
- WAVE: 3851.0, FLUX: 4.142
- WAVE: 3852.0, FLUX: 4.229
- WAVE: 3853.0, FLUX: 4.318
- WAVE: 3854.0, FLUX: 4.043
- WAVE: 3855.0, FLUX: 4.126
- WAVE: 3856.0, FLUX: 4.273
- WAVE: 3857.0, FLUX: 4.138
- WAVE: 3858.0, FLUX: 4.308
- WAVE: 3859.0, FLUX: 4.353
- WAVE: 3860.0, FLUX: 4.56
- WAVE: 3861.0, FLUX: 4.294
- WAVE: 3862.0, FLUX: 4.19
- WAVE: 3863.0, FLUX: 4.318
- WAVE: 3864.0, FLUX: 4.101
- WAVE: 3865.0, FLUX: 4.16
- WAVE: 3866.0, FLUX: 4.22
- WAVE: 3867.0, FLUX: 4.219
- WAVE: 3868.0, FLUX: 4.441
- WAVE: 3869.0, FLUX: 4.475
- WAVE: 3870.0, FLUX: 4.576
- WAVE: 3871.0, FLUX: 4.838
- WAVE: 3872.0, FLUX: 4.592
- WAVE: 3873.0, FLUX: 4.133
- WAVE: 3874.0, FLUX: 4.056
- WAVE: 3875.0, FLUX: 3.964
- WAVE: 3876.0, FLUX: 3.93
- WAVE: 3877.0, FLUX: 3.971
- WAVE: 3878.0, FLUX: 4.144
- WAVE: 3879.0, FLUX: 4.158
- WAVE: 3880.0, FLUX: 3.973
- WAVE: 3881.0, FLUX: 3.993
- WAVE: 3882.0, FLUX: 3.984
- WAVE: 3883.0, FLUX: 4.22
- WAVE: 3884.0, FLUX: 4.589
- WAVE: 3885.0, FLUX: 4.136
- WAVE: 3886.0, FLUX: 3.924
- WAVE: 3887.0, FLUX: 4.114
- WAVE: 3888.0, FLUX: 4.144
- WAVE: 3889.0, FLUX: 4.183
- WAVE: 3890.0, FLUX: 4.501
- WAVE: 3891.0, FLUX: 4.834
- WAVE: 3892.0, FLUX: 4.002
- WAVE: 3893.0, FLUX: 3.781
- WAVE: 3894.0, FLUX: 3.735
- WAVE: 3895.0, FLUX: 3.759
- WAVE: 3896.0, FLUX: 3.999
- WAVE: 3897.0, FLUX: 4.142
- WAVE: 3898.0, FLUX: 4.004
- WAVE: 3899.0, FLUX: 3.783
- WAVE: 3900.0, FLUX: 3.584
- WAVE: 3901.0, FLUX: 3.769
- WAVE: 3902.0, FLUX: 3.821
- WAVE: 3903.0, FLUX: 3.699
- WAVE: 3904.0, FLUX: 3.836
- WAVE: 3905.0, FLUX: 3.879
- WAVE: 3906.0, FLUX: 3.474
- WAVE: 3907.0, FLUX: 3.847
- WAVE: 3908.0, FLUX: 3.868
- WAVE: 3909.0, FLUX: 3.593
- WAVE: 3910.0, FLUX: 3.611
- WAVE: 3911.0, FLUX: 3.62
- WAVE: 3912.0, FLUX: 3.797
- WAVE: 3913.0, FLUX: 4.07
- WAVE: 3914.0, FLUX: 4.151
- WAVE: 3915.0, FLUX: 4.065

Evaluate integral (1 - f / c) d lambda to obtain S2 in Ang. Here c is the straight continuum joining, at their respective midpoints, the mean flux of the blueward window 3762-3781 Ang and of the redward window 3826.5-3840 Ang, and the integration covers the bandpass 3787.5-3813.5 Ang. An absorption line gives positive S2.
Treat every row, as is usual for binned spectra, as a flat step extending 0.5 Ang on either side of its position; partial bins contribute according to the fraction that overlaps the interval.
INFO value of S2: 1.0 Ang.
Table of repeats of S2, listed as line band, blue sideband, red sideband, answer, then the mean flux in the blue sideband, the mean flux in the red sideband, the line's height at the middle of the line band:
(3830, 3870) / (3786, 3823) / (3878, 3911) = -2.0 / 4.05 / 3.96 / 4.01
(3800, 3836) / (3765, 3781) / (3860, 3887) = 2.3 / 4.37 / 4.22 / 4.3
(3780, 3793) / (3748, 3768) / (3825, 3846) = 0.5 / 4.58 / 4.12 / 4.41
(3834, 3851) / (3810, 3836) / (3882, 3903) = -0.8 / 4.01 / 4.04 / 4.02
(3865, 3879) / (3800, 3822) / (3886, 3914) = -1.1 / 4.02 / 3.91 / 3.94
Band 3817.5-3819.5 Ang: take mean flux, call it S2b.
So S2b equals 3.76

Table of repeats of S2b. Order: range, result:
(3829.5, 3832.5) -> 3.96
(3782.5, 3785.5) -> 4.54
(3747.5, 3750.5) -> 4.55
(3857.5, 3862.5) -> 4.34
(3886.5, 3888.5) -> 4.13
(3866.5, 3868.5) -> 4.33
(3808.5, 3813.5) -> 4.12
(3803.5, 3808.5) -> 4.07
